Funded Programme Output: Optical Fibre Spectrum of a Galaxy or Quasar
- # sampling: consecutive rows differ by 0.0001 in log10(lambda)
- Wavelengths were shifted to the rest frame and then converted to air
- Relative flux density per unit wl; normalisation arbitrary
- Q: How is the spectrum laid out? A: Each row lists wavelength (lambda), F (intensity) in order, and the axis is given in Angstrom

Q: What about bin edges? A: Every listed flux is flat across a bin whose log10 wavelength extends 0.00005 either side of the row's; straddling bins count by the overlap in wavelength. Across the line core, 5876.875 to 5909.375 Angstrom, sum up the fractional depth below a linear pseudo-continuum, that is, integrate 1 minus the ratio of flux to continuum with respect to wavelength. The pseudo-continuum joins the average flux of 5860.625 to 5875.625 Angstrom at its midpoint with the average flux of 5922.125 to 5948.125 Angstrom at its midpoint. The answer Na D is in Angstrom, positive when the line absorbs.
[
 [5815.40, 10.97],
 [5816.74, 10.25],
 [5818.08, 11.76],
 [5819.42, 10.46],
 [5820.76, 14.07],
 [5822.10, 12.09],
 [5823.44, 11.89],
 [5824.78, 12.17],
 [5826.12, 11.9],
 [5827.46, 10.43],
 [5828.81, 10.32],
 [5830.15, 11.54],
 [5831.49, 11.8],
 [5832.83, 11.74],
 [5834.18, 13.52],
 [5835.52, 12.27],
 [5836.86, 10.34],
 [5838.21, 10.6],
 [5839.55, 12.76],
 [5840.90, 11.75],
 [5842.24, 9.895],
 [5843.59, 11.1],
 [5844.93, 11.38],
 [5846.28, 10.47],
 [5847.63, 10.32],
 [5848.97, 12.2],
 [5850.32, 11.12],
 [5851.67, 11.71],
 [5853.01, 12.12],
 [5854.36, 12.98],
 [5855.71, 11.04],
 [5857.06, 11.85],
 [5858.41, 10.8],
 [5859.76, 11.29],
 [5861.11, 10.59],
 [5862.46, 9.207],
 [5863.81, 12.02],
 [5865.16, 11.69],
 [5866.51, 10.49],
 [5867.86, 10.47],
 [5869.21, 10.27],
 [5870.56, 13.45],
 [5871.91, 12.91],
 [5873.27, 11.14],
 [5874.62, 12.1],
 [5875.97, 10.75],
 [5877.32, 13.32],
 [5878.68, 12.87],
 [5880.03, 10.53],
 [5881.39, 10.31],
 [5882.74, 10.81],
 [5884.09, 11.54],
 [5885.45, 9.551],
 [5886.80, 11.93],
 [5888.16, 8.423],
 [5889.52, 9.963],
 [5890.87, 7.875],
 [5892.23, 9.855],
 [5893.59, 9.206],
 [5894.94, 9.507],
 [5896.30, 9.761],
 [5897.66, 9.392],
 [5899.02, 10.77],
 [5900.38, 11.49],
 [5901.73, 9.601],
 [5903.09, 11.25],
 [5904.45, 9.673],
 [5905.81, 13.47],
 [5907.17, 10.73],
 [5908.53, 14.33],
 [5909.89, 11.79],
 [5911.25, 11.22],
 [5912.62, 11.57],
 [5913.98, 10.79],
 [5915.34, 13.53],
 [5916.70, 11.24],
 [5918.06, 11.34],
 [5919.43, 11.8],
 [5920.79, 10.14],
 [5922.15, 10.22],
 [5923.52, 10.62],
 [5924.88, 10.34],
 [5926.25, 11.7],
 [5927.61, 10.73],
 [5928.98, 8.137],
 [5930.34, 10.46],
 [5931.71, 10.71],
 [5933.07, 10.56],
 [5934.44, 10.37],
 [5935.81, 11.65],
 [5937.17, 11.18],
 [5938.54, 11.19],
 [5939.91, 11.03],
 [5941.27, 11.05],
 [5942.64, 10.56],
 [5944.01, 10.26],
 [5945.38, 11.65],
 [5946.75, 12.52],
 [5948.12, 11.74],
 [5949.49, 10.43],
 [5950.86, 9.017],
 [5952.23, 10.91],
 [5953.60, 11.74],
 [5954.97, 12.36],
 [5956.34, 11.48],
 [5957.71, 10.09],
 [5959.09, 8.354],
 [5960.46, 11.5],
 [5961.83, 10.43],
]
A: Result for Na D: 1.4 Angstrom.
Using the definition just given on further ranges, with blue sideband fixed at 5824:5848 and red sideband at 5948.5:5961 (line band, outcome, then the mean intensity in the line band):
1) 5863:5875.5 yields -0.5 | 11.6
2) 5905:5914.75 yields -0.9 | 12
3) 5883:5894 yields 1.2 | 9.84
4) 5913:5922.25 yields -0.4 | 11.4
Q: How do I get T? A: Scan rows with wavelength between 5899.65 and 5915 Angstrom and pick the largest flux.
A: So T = 14.33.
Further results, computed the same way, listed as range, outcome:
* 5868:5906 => 13.47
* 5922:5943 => 11.7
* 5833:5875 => 13.52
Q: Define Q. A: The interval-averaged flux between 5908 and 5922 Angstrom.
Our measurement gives 11.7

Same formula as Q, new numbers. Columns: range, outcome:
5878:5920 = 10.8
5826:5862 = 11.4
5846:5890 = 11.2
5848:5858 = 11.8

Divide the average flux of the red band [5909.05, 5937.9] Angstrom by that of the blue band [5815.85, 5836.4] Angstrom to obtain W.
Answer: 0.9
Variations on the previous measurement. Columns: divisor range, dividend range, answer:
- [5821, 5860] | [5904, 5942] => 0.97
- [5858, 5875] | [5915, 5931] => 0.96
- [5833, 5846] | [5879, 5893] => 0.88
